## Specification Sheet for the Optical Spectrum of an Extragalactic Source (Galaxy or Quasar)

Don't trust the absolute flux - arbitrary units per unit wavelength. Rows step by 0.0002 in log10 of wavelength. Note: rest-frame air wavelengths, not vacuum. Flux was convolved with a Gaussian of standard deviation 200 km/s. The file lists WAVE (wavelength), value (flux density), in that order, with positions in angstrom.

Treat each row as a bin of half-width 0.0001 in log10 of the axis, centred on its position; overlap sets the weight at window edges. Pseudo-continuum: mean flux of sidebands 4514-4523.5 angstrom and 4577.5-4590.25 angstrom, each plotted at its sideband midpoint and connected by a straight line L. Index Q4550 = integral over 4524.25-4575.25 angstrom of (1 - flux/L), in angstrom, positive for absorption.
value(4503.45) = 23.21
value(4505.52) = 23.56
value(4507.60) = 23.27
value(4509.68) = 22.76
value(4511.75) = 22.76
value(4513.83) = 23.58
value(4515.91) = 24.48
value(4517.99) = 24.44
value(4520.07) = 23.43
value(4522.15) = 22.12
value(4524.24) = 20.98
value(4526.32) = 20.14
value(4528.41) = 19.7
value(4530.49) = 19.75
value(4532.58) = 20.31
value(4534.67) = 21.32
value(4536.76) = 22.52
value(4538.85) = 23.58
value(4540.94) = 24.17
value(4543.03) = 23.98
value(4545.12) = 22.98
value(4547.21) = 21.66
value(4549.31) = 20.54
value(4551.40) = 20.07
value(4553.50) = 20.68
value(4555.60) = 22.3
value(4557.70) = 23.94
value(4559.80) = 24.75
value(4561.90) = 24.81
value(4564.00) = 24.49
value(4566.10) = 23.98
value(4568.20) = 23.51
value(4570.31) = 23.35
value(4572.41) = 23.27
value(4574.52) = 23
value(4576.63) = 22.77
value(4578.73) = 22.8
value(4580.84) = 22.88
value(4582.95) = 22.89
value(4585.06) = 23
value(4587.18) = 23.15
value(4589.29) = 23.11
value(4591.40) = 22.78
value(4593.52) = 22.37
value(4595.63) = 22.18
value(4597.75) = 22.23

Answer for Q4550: 1.8 angstrom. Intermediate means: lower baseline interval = 23.5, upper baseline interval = 23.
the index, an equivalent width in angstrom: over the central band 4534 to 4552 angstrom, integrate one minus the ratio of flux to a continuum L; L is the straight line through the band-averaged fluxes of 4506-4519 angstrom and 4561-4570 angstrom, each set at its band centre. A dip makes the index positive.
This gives 1.12 angstrom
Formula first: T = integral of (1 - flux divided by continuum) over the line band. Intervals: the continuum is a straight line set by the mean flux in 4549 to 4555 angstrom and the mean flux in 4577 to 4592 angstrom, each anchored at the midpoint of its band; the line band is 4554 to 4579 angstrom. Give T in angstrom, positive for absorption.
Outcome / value -2.2 angstrom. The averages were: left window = 20.6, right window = 23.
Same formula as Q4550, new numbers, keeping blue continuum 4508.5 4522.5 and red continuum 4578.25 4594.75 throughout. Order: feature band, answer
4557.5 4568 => -0.59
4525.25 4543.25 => 1.29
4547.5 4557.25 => 0.84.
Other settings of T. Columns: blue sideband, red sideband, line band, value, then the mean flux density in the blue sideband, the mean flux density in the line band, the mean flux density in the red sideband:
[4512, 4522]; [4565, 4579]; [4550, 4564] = 0.3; 23.7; 22.8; 23.3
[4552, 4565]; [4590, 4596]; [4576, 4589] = -0.1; 23.4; 22.9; 22.5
